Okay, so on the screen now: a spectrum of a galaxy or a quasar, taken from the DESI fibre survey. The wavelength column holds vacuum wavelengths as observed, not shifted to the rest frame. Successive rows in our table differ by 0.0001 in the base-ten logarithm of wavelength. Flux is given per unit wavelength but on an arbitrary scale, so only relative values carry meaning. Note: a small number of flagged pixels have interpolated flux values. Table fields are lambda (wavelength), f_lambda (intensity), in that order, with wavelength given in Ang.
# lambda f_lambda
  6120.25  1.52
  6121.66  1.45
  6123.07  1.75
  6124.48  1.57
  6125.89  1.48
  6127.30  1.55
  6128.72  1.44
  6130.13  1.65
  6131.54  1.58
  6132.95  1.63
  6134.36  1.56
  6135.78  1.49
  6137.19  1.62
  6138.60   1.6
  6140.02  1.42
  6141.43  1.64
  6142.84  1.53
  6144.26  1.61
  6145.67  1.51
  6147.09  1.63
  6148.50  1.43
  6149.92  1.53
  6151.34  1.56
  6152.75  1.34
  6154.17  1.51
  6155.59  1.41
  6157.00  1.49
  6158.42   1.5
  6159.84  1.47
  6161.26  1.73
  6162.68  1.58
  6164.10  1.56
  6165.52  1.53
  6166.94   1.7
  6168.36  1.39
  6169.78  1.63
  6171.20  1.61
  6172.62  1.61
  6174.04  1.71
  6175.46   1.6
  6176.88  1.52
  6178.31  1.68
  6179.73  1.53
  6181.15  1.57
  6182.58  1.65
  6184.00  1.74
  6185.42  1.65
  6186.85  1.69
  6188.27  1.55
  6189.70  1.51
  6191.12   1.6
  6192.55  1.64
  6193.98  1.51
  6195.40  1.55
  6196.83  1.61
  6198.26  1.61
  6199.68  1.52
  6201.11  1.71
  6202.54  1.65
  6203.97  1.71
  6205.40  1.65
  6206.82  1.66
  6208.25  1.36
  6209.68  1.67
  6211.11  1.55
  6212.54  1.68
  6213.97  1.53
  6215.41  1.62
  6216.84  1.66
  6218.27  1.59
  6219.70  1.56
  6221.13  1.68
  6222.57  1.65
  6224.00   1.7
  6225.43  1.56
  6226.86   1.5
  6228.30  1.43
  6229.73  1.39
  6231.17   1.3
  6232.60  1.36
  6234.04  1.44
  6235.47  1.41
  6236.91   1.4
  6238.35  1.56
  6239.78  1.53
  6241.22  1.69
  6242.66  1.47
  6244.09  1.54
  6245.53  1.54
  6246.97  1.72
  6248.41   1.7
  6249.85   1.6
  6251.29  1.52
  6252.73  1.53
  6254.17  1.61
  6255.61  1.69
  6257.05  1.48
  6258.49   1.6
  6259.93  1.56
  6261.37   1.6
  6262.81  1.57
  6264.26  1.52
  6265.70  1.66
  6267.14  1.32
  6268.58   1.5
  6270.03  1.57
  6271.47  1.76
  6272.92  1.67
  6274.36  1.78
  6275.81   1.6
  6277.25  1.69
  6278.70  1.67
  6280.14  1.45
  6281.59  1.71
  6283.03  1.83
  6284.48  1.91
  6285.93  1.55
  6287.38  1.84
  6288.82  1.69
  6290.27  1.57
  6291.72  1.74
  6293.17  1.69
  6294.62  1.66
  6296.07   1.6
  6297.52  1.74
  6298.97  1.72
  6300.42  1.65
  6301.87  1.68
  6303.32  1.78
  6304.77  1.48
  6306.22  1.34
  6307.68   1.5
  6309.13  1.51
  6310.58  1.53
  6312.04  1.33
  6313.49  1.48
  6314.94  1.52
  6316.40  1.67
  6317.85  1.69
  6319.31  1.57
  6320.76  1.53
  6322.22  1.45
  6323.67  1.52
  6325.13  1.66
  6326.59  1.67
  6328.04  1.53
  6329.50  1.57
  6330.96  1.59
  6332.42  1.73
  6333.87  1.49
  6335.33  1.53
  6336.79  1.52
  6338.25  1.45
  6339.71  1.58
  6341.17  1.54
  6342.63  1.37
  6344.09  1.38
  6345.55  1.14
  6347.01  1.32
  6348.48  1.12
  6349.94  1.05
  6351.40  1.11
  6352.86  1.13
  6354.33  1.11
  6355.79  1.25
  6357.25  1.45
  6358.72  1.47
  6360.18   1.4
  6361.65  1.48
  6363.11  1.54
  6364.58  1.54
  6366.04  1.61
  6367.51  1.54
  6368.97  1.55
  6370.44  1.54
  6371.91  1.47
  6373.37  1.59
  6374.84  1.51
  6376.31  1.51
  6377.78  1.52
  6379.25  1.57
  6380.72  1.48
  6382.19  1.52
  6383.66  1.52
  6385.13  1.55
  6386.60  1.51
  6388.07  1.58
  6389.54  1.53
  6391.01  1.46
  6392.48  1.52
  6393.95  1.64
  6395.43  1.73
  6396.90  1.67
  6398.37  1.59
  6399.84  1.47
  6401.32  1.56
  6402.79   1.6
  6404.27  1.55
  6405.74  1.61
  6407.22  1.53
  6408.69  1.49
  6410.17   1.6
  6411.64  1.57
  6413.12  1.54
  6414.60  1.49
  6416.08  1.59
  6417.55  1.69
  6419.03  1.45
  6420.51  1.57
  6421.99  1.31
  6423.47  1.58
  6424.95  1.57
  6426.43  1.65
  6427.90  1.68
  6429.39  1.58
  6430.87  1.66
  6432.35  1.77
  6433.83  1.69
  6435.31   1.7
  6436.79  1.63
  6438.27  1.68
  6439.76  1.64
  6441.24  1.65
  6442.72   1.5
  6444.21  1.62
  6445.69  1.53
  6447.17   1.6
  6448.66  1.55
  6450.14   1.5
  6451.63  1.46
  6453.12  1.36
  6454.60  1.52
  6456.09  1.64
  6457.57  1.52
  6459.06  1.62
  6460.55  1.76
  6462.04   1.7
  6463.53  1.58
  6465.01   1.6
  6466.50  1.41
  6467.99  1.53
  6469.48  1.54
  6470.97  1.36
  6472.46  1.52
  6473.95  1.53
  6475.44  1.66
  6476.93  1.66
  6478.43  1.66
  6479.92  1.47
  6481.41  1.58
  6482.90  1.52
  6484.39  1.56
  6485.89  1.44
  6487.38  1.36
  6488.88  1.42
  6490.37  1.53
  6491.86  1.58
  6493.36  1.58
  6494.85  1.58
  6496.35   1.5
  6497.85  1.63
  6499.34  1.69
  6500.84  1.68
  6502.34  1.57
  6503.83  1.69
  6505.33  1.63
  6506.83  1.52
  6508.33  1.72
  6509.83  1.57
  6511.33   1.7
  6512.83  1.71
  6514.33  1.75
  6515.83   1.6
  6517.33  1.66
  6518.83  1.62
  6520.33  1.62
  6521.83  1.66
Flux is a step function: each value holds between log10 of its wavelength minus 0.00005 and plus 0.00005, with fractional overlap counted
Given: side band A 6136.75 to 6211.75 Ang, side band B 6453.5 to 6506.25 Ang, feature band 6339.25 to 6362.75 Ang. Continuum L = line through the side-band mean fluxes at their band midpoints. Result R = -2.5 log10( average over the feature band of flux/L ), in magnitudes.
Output 0.20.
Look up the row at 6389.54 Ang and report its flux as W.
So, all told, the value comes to 1.53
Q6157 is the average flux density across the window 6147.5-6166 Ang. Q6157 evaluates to 1.51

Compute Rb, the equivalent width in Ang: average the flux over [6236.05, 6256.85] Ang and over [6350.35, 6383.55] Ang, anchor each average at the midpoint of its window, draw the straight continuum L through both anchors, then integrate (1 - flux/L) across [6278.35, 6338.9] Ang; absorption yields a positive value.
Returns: -3.8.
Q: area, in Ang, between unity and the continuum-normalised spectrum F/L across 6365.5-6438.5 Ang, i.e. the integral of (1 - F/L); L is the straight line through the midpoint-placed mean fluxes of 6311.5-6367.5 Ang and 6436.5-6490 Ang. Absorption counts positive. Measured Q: -3.3 Ang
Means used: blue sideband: 1.45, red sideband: 1.55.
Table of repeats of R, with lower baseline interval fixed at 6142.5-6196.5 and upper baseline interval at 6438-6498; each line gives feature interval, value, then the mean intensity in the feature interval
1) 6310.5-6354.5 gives 0.08 mag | 1.45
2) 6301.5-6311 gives 0.01 mag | 1.54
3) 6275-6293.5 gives -0.08 mag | 1.69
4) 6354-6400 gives 0.03 mag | 1.52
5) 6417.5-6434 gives -0.03 mag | 1.59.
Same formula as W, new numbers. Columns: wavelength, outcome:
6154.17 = 1.51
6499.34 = 1.69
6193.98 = 1.51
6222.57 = 1.65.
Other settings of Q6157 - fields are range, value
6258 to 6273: 1.57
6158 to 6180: 1.59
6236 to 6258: 1.57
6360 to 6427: 1.55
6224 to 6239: 1.45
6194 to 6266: 1.57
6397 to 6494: 1.56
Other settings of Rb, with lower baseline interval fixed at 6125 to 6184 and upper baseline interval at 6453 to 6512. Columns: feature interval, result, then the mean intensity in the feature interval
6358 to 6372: 0.4 Ang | 1.52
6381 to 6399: 0.0 Ang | 1.57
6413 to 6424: 0.3 Ang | 1.53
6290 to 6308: -0.8 Ang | 1.63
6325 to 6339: -0.1 Ang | 1.57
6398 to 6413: 0.1 Ang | 1.56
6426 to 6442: -1.0 Ang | 1.67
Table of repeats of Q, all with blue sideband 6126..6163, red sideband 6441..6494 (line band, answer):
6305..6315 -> 0.6 Ang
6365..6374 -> 0.0 Ang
